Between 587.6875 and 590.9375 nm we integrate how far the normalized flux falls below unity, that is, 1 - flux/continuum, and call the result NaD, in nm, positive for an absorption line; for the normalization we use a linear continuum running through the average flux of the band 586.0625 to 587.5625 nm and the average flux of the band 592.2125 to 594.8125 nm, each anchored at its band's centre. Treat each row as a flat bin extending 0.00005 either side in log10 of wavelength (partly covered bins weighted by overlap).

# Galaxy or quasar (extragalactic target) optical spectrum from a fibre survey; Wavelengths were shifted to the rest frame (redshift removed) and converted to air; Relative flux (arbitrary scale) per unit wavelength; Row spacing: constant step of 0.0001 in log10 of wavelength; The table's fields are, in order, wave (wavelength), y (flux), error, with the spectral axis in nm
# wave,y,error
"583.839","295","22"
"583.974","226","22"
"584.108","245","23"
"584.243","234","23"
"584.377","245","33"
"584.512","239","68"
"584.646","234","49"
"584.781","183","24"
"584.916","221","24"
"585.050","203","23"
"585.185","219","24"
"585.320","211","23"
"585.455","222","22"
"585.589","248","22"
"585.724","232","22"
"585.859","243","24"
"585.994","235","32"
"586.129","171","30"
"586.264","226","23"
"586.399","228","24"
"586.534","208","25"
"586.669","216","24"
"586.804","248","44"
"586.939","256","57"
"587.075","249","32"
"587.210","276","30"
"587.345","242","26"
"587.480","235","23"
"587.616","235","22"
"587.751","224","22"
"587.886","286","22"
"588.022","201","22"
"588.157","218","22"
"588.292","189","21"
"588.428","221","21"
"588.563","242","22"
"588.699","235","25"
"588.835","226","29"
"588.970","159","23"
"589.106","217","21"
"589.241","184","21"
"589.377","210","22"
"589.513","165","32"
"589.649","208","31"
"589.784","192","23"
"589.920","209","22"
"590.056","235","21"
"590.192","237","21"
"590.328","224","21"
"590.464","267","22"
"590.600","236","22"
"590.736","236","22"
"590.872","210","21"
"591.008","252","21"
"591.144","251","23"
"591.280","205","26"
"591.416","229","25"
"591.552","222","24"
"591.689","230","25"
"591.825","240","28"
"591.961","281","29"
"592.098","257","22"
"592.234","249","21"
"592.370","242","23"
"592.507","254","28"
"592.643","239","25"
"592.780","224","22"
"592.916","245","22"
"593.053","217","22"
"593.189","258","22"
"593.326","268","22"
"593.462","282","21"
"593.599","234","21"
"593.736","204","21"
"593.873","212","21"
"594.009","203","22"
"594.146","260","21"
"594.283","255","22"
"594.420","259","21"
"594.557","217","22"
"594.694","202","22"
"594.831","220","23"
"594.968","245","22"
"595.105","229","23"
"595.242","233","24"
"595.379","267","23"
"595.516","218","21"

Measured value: 0.23 nm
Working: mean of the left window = 232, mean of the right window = 238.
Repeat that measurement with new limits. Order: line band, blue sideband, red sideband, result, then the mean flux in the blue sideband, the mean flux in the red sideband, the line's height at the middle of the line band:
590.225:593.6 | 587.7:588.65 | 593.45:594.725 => -0.19 nm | 226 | 231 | 229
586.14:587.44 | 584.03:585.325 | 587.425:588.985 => -0.07 nm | 224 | 225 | 224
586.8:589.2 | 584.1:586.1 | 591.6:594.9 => 0.01 nm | 226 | 239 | 231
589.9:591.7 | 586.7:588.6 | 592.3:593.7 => 0.07 nm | 237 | 245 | 242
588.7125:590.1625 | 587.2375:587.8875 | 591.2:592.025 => 0.22 nm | 242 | 235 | 239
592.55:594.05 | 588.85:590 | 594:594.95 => -0.08 nm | 195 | 233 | 224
